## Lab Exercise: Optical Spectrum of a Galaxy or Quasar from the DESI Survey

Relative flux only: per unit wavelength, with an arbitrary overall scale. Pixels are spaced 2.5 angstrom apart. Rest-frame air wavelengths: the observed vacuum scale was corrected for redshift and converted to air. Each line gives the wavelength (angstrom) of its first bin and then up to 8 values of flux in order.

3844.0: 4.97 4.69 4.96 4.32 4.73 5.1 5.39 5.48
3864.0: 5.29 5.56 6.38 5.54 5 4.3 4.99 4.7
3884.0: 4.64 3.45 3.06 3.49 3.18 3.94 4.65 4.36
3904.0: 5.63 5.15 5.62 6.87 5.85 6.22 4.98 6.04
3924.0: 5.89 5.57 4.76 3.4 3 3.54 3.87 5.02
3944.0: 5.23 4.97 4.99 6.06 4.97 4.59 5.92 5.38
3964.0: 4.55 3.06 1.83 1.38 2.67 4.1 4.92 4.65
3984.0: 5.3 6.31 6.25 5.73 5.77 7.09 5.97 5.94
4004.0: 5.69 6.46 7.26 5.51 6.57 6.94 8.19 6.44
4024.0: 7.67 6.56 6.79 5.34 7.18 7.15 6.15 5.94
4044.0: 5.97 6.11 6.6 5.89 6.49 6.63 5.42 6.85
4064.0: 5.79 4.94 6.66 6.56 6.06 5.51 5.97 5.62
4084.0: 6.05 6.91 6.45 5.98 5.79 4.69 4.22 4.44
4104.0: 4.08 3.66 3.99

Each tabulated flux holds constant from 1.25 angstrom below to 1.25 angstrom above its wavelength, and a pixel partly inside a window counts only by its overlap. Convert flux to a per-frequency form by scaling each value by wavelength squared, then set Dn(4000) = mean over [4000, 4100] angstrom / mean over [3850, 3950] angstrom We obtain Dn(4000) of 1.38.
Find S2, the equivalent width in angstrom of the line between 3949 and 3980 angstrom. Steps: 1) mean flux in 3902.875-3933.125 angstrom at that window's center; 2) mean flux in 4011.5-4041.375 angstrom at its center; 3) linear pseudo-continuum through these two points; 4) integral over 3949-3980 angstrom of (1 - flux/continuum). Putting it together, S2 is 9.5 angstrom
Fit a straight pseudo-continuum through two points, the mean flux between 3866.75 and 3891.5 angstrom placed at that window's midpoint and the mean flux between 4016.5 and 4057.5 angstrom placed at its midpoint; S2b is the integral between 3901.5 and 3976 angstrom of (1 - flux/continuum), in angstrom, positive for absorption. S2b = 8.6 angstrom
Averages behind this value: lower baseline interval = 4.65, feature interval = 4.71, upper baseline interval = 6.58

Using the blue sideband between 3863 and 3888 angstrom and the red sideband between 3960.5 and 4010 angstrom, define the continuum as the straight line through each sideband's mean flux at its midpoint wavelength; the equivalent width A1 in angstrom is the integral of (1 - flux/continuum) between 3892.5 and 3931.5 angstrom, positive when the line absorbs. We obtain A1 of -1.6 angstrom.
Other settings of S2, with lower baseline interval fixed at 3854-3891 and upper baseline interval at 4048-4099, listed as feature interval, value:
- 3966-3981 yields 6.5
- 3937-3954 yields 1.1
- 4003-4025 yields -4.2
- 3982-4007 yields -2.0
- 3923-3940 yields 3.0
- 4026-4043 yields -1.9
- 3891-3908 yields 2.2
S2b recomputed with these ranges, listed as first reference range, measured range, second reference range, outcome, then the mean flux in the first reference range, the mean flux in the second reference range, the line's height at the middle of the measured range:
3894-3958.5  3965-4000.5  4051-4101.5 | 4.6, 4.98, 5.89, 5.32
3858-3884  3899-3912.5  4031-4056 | 0.1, 5.23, 6.32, 5.45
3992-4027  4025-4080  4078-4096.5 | 0.4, 6.56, 6.02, 6.26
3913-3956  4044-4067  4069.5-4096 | -1.0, 4.95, 6.07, 5.86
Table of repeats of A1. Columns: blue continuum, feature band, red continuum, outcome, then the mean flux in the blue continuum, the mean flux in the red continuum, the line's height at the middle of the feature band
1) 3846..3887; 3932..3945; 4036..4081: 3.3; 5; 6.12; 5.42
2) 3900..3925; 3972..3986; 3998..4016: 4.1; 5.65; 6.23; 6.06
